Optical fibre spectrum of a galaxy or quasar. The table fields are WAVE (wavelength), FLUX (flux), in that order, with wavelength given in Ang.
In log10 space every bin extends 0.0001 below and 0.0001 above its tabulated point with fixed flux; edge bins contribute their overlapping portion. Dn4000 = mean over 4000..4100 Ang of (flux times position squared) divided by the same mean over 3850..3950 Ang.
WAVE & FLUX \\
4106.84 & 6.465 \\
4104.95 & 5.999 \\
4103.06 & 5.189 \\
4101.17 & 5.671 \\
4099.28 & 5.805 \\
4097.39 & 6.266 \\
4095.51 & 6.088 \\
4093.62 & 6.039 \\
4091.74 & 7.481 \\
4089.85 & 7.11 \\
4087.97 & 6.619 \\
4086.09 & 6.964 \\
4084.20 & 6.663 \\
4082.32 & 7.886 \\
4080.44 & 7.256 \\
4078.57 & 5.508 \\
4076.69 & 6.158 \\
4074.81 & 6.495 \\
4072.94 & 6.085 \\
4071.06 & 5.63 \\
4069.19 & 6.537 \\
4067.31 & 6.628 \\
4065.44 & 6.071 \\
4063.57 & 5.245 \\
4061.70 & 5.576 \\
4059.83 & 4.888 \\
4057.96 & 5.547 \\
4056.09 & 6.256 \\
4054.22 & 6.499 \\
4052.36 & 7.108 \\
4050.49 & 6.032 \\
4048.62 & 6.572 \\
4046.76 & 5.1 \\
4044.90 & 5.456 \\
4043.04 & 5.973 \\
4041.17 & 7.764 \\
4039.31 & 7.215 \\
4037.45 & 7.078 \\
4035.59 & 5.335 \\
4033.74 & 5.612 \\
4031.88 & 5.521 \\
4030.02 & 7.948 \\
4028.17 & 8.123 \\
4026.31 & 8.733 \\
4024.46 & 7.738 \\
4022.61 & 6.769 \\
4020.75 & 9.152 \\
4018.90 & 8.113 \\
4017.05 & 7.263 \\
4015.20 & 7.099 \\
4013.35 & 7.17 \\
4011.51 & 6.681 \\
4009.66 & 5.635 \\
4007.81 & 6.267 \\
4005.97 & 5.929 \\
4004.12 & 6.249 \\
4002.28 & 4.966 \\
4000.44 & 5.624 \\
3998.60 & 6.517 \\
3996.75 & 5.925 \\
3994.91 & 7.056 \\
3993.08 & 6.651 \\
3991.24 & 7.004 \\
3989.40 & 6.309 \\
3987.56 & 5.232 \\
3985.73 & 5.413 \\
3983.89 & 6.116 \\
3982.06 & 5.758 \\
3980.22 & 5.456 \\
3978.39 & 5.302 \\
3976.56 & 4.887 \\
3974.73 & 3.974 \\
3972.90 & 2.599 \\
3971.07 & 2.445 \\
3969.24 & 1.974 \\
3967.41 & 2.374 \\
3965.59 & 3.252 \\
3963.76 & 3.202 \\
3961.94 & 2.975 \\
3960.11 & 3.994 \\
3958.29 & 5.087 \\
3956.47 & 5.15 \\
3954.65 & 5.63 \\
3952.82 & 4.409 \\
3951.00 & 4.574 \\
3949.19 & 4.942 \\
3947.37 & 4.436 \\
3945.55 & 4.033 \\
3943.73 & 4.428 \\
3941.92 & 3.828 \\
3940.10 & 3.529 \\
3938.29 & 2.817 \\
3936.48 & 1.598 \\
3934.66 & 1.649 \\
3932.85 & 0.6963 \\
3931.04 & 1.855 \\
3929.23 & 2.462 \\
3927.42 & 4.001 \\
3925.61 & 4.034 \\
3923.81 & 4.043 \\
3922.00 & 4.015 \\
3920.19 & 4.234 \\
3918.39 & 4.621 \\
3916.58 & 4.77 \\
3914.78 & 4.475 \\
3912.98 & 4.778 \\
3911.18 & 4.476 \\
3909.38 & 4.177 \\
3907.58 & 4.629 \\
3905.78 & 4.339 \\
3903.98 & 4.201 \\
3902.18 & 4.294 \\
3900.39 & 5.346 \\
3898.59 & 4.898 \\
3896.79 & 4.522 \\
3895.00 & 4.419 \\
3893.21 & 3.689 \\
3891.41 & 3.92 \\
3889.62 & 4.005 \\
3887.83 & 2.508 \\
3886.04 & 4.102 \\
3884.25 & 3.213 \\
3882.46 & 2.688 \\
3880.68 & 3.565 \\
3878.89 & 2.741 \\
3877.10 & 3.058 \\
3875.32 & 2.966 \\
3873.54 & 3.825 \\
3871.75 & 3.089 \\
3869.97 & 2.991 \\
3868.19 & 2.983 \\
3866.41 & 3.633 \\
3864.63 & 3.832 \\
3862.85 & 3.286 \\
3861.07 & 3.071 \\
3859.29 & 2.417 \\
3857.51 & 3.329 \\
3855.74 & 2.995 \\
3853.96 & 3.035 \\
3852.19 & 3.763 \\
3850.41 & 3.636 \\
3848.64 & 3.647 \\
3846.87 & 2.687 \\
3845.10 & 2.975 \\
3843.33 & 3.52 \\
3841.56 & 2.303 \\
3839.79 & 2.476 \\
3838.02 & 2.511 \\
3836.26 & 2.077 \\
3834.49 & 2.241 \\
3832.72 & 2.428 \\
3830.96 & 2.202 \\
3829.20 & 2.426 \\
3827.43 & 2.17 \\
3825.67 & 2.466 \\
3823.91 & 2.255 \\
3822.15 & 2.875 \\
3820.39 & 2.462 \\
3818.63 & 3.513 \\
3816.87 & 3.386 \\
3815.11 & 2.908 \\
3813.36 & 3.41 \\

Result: 1.9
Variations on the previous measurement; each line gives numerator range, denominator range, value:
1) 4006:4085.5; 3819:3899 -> 2.32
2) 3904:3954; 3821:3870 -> 1.38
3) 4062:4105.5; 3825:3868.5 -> 2.46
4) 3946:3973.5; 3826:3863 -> 1.44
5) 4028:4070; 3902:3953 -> 1.75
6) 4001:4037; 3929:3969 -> 2.03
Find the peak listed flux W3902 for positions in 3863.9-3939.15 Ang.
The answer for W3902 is 5.346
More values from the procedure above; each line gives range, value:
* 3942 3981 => 5.63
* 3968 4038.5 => 9.152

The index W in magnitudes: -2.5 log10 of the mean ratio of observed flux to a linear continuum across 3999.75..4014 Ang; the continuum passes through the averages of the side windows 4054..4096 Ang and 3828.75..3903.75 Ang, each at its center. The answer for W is -0.14 mag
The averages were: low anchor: 3.29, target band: 6.05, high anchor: 6.31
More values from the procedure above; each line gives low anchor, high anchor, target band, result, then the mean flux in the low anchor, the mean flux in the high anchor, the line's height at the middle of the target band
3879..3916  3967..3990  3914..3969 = 0.17 mag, 4.09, 4.47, 4.3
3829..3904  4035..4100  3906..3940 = 0.16 mag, 3.29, 6.32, 4.14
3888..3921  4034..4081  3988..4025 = -0.20 mag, 4.39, 6.14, 5.56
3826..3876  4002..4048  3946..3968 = 0.25 mag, 2.94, 6.78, 5.28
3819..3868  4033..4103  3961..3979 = 0.42 mag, 2.85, 6.26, 4.77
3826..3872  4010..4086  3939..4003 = 0.11 mag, 2.91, 6.61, 5.17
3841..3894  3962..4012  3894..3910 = -0.20 mag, 3.25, 5.09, 3.79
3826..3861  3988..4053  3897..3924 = -0.06 mag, 2.78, 6.66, 4.25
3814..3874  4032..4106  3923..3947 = 0.37 mag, 2.92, 6.23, 4.26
